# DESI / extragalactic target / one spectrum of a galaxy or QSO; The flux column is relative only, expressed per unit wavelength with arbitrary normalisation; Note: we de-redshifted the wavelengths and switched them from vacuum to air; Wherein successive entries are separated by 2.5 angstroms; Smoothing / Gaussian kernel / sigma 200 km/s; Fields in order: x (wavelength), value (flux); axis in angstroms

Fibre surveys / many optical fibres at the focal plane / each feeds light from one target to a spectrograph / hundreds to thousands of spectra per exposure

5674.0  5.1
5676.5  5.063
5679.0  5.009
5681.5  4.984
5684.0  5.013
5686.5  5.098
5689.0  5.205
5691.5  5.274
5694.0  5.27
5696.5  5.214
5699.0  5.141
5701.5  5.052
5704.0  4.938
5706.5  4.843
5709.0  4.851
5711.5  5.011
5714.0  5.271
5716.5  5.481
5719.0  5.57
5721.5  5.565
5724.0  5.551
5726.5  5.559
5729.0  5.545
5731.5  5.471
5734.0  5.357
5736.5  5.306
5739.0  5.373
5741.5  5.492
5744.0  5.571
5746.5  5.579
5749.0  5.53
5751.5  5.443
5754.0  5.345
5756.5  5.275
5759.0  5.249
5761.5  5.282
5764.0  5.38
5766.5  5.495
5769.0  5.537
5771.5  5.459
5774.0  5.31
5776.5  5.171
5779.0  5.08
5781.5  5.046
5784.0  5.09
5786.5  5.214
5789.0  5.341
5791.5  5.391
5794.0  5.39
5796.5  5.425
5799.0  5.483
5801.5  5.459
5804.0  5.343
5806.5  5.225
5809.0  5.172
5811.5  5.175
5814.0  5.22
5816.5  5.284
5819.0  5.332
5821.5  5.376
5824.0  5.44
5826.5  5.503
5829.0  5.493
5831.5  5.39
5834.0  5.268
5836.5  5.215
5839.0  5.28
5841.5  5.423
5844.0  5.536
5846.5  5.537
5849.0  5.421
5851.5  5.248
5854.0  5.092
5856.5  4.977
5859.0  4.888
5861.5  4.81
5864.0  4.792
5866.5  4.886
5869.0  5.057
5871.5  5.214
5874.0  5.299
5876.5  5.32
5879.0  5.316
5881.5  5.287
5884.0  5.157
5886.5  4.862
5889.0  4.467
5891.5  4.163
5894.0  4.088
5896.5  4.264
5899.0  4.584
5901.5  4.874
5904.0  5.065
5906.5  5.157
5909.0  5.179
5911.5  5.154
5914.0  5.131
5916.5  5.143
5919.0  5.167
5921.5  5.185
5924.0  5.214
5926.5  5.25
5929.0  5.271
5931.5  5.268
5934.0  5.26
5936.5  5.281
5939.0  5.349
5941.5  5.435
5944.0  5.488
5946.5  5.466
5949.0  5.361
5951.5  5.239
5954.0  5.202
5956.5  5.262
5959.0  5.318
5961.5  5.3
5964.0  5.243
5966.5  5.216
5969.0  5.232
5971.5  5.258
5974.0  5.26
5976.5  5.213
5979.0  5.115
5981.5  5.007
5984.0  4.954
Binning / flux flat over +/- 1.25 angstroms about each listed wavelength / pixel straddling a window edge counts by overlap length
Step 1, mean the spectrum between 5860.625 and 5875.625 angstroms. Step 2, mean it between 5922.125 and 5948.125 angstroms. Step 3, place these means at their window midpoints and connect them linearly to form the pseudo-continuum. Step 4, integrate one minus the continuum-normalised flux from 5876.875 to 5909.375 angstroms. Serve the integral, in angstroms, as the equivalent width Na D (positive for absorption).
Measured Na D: 2.06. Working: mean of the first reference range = 5.02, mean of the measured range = 4.81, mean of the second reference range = 5.33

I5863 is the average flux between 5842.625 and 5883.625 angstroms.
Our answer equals 5.17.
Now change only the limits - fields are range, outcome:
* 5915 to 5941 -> 5.24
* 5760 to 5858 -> 5.32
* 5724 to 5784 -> 5.38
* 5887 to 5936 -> 4.95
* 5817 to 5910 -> 5.09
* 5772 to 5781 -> 5.2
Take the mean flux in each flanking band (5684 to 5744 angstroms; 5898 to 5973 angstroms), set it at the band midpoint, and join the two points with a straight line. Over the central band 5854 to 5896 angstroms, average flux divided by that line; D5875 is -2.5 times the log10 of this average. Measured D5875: 0.071 mag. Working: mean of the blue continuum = 5.28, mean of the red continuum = 5.22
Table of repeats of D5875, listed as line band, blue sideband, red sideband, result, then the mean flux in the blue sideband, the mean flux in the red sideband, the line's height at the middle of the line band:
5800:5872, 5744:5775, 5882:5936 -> -0.013 mag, 5.41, 4.96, 5.18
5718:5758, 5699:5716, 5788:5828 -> -0.071 mag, 5.03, 5.35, 5.12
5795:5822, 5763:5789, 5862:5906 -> -0.033 mag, 5.28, 4.87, 5.16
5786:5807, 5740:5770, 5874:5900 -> -0.030 mag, 5.43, 4.78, 5.23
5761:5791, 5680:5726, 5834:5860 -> -0.012 mag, 5.19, 5.27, 5.23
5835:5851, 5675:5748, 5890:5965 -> -0.046 mag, 5.26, 5.11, 5.17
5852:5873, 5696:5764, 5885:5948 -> 0.030 mag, 5.33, 5.03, 5.12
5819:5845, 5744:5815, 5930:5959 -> -0.012 mag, 5.33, 5.33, 5.33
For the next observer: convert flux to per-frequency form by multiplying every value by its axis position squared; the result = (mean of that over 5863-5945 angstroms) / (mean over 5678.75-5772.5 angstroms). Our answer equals 1.0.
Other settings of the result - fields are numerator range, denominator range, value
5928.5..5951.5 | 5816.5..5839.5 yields 1.04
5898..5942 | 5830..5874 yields 1.02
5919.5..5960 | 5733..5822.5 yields 1.05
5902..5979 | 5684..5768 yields 1.06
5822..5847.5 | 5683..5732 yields 1.08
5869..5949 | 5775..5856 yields 0.99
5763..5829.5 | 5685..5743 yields 1.04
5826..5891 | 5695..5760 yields 1.01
